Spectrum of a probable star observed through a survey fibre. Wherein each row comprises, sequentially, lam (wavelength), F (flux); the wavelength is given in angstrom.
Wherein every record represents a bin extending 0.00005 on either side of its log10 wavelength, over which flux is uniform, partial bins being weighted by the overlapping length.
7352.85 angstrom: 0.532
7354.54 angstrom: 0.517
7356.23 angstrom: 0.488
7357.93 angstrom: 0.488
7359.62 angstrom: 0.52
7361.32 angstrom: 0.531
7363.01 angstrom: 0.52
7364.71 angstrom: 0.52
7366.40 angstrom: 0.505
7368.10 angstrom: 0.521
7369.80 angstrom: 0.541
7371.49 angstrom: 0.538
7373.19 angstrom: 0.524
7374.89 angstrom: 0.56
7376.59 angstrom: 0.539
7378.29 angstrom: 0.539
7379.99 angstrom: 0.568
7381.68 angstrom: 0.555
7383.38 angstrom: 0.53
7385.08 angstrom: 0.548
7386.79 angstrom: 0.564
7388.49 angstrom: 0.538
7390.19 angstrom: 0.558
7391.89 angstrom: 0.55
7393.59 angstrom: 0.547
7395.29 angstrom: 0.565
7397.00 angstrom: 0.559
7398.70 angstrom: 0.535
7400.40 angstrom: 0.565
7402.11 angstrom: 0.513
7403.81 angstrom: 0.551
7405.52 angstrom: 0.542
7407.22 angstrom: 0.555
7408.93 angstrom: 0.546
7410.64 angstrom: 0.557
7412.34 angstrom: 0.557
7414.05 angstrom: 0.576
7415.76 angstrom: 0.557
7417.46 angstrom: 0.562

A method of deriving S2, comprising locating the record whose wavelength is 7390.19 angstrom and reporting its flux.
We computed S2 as 0.558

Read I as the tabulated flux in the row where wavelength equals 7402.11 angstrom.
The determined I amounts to 0.513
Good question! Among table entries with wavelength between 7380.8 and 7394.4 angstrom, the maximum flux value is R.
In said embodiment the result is 0.564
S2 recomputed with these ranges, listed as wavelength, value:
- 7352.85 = 0.532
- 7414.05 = 0.576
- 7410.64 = 0.557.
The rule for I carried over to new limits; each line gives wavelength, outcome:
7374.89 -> 0.56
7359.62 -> 0.52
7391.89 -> 0.55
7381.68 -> 0.555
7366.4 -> 0.505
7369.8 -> 0.541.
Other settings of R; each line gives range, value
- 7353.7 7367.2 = 0.531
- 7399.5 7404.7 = 0.565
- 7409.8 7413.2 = 0.557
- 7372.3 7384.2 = 0.568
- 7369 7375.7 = 0.56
